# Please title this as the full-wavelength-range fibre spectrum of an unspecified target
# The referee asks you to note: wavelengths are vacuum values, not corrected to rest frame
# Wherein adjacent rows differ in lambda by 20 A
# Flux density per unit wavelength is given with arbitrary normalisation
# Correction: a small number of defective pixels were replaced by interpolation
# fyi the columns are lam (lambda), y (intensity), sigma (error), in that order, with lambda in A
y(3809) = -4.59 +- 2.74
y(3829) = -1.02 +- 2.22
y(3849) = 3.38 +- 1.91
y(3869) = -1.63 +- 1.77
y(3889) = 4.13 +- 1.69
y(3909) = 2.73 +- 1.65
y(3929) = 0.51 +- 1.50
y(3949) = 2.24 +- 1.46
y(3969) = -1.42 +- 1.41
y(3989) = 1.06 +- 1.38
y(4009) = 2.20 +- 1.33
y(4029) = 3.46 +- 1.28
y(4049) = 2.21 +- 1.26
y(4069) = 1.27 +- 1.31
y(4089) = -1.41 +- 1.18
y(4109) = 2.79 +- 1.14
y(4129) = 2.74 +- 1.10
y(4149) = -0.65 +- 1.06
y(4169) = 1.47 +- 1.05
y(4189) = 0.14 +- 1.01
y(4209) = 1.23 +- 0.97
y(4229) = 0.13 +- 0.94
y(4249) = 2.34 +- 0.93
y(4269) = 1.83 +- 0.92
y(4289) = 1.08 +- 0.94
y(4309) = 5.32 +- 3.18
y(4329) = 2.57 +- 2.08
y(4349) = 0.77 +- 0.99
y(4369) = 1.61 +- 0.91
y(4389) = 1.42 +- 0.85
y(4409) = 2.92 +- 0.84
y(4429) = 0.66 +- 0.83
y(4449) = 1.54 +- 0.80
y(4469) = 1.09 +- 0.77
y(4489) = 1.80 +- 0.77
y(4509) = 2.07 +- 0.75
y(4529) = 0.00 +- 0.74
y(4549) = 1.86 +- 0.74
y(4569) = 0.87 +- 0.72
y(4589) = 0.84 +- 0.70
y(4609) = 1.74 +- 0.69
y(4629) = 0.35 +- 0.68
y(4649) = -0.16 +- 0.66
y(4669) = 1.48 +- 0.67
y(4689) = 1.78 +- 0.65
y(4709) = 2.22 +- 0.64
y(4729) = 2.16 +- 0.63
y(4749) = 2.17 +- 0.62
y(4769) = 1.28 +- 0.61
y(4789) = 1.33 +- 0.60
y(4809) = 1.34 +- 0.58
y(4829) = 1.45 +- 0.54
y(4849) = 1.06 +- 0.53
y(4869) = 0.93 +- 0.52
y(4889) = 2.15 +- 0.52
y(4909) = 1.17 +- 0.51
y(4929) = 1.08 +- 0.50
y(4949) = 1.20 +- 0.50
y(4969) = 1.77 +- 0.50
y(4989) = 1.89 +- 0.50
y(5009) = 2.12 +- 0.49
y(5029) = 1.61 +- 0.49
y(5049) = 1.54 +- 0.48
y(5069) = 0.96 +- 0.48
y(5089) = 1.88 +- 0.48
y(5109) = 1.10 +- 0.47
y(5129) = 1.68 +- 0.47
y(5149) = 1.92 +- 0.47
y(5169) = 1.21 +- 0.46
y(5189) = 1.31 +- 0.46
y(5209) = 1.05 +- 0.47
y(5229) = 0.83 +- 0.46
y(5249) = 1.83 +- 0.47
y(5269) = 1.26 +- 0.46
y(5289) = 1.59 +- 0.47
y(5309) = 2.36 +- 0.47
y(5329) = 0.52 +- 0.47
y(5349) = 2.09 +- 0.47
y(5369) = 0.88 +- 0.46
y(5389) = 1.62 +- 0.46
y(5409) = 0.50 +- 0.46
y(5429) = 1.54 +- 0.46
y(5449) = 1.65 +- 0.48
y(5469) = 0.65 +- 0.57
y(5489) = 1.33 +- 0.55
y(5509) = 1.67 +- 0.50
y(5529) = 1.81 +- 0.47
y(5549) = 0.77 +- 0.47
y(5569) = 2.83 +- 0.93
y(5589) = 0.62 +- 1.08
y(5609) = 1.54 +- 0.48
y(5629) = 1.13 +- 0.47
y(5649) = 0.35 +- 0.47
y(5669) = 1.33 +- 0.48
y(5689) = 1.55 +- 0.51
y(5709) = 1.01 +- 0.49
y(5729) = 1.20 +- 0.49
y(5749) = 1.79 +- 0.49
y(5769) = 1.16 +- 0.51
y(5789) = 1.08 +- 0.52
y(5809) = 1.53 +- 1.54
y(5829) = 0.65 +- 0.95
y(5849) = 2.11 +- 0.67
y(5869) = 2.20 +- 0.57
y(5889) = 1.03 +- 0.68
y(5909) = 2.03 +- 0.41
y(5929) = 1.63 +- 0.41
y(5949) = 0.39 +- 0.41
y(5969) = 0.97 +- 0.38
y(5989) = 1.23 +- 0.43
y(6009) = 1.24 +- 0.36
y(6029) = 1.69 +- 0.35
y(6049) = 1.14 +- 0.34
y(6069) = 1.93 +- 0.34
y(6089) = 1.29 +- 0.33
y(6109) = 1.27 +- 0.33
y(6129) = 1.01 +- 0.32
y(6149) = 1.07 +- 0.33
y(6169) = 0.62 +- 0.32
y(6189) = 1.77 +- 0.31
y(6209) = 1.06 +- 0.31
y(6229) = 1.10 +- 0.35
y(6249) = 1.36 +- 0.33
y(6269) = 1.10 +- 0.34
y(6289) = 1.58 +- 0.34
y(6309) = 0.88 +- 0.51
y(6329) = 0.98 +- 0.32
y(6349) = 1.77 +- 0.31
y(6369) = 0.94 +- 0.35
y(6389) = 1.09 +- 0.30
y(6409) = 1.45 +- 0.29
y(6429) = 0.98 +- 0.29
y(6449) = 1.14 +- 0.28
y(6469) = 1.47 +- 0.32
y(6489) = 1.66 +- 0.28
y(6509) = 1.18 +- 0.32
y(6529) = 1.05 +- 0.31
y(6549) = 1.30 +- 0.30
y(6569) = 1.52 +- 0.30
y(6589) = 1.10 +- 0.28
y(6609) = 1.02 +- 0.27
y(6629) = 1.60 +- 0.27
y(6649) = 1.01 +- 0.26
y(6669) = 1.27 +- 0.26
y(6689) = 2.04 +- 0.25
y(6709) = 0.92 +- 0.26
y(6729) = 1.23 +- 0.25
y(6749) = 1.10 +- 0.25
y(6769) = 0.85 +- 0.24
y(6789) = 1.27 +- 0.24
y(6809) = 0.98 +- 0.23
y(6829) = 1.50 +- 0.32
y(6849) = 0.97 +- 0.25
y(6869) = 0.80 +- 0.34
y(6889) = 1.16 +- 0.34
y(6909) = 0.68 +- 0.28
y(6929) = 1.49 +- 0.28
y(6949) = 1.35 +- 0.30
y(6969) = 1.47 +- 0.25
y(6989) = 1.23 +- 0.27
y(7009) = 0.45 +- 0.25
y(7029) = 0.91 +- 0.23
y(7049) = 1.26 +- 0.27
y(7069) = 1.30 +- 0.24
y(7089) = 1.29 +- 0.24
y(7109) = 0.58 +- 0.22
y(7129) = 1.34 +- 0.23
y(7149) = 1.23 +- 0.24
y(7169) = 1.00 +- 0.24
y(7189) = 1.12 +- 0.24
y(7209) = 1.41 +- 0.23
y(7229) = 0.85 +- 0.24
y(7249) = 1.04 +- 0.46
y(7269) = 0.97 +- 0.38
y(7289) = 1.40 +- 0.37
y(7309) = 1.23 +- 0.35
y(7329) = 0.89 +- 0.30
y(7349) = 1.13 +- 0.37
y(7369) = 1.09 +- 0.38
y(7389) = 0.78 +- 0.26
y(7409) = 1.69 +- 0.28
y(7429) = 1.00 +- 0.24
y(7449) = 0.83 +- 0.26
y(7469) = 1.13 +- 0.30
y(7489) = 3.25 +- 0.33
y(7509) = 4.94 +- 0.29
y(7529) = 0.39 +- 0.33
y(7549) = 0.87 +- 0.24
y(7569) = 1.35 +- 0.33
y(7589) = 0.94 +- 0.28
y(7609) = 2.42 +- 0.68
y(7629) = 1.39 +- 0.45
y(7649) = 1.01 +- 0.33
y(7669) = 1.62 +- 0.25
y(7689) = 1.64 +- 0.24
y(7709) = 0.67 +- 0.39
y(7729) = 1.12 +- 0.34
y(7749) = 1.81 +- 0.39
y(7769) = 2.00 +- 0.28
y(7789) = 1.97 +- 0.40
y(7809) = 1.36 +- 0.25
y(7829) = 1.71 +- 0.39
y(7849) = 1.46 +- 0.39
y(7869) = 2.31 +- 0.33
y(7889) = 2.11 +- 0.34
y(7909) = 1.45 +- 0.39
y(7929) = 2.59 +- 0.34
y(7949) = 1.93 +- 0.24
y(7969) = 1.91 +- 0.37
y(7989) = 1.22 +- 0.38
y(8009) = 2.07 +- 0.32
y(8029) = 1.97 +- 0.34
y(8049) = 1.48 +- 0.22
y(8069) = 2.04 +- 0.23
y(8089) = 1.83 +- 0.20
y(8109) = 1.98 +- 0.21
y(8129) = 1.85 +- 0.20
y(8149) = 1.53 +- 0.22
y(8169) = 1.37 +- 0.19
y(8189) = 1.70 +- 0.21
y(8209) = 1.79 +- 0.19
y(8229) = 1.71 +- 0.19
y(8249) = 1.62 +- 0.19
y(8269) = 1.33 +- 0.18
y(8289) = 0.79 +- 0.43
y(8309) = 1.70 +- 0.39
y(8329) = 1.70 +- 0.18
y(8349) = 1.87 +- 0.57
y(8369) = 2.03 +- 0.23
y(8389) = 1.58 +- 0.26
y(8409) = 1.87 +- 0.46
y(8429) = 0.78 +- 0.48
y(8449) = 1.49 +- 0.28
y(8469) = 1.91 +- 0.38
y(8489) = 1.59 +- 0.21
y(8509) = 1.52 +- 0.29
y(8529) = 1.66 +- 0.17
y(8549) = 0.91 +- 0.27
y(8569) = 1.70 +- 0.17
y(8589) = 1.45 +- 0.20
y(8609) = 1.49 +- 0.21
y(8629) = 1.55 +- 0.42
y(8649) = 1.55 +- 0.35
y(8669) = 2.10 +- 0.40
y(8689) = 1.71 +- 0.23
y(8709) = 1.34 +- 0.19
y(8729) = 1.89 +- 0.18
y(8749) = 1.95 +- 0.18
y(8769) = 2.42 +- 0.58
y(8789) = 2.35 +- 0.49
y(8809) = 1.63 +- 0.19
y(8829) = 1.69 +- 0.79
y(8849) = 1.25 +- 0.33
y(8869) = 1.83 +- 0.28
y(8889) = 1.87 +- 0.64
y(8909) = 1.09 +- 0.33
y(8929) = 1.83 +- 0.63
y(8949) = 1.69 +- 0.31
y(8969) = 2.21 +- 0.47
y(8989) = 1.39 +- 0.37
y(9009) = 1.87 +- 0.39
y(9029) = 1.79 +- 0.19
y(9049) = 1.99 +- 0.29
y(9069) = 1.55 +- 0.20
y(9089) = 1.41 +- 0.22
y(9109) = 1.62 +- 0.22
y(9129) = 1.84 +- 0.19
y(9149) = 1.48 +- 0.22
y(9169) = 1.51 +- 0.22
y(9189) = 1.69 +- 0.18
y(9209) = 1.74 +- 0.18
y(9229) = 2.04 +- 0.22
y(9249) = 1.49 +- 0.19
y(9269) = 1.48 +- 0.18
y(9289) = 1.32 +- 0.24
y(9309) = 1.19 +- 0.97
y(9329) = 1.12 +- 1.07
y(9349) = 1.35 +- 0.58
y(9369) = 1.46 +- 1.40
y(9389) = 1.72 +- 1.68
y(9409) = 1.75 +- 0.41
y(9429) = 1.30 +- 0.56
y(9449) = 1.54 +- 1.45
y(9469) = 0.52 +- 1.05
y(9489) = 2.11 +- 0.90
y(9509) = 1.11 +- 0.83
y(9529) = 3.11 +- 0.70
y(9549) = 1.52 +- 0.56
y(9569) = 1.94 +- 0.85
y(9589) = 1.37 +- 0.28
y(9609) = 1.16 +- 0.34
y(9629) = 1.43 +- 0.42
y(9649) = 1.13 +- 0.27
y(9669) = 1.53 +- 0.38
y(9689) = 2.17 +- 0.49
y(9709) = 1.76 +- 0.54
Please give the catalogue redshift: 1.01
